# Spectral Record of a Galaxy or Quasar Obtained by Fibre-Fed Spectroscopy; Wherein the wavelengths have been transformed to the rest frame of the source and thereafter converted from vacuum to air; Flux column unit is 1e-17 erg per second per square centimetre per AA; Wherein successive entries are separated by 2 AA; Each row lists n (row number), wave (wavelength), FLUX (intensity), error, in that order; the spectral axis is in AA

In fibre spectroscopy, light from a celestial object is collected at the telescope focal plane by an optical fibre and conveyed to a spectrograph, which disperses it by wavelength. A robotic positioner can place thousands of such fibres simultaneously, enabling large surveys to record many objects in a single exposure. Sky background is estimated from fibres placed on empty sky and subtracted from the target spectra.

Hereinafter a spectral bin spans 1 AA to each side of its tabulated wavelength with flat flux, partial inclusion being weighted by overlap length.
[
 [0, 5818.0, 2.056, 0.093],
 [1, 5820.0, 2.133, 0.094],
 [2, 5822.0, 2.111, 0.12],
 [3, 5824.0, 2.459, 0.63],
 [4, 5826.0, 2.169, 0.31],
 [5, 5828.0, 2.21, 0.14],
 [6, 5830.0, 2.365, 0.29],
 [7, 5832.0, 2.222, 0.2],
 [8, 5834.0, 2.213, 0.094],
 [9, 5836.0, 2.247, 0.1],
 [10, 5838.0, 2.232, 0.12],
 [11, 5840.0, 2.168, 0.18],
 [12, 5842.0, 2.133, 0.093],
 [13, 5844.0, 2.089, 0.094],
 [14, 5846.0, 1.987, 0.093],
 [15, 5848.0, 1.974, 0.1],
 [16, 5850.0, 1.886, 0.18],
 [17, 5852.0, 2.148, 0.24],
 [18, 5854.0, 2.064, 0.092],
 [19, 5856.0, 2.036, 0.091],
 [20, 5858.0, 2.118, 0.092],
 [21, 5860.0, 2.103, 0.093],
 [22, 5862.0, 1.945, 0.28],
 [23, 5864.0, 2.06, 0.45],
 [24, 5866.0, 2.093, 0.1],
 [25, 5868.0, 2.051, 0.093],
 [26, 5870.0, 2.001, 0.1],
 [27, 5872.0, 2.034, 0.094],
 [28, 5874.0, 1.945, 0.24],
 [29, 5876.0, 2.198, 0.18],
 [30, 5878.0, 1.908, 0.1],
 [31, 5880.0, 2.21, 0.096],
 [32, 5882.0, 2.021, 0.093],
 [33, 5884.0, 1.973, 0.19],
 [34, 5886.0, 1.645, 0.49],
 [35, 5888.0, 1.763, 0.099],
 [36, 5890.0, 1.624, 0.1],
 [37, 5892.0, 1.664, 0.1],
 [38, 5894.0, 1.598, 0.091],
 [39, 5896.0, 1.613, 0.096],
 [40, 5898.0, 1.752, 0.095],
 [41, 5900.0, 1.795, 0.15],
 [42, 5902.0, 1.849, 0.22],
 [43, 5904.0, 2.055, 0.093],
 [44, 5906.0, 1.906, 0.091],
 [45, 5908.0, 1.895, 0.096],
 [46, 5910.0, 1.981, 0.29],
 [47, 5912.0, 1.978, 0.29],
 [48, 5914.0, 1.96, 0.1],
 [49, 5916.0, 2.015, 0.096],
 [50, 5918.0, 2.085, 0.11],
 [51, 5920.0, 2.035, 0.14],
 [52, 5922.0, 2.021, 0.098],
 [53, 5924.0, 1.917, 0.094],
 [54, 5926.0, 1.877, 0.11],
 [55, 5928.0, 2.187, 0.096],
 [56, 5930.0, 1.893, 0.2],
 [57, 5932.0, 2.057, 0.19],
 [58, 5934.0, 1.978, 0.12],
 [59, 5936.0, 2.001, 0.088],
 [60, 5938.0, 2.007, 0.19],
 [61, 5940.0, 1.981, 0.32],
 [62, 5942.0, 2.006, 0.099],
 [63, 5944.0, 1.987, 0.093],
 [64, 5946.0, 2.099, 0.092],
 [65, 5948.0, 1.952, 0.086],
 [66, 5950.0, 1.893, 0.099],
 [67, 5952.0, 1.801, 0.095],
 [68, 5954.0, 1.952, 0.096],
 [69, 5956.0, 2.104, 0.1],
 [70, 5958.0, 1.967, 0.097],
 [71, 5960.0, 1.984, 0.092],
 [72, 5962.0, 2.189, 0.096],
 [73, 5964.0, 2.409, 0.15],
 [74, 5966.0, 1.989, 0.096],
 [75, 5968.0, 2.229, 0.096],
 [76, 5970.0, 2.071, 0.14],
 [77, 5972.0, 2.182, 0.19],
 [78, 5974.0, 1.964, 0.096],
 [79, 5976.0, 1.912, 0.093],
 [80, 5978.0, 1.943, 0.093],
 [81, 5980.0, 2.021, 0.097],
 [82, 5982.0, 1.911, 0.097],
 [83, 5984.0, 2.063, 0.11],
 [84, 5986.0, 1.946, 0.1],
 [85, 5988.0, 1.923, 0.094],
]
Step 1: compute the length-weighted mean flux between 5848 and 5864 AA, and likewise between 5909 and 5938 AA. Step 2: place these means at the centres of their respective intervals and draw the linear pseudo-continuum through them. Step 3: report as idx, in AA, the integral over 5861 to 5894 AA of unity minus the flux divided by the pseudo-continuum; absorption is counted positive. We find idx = 1.5 AA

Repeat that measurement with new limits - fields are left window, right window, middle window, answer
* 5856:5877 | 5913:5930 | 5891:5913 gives 2.13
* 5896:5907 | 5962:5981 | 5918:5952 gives -0.51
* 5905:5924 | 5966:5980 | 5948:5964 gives 0.14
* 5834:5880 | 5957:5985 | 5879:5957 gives 5.23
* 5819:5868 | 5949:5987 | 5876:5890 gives 1.20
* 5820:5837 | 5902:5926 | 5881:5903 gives 3.13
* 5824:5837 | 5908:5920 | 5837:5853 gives 0.96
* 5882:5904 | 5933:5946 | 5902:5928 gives -1.51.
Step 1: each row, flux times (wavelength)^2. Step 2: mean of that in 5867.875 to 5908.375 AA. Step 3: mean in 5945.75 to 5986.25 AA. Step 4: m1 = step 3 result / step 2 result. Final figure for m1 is 1.1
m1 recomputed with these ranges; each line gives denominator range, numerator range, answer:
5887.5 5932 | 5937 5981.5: 1.09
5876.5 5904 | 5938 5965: 1.14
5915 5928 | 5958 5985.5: 1.04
